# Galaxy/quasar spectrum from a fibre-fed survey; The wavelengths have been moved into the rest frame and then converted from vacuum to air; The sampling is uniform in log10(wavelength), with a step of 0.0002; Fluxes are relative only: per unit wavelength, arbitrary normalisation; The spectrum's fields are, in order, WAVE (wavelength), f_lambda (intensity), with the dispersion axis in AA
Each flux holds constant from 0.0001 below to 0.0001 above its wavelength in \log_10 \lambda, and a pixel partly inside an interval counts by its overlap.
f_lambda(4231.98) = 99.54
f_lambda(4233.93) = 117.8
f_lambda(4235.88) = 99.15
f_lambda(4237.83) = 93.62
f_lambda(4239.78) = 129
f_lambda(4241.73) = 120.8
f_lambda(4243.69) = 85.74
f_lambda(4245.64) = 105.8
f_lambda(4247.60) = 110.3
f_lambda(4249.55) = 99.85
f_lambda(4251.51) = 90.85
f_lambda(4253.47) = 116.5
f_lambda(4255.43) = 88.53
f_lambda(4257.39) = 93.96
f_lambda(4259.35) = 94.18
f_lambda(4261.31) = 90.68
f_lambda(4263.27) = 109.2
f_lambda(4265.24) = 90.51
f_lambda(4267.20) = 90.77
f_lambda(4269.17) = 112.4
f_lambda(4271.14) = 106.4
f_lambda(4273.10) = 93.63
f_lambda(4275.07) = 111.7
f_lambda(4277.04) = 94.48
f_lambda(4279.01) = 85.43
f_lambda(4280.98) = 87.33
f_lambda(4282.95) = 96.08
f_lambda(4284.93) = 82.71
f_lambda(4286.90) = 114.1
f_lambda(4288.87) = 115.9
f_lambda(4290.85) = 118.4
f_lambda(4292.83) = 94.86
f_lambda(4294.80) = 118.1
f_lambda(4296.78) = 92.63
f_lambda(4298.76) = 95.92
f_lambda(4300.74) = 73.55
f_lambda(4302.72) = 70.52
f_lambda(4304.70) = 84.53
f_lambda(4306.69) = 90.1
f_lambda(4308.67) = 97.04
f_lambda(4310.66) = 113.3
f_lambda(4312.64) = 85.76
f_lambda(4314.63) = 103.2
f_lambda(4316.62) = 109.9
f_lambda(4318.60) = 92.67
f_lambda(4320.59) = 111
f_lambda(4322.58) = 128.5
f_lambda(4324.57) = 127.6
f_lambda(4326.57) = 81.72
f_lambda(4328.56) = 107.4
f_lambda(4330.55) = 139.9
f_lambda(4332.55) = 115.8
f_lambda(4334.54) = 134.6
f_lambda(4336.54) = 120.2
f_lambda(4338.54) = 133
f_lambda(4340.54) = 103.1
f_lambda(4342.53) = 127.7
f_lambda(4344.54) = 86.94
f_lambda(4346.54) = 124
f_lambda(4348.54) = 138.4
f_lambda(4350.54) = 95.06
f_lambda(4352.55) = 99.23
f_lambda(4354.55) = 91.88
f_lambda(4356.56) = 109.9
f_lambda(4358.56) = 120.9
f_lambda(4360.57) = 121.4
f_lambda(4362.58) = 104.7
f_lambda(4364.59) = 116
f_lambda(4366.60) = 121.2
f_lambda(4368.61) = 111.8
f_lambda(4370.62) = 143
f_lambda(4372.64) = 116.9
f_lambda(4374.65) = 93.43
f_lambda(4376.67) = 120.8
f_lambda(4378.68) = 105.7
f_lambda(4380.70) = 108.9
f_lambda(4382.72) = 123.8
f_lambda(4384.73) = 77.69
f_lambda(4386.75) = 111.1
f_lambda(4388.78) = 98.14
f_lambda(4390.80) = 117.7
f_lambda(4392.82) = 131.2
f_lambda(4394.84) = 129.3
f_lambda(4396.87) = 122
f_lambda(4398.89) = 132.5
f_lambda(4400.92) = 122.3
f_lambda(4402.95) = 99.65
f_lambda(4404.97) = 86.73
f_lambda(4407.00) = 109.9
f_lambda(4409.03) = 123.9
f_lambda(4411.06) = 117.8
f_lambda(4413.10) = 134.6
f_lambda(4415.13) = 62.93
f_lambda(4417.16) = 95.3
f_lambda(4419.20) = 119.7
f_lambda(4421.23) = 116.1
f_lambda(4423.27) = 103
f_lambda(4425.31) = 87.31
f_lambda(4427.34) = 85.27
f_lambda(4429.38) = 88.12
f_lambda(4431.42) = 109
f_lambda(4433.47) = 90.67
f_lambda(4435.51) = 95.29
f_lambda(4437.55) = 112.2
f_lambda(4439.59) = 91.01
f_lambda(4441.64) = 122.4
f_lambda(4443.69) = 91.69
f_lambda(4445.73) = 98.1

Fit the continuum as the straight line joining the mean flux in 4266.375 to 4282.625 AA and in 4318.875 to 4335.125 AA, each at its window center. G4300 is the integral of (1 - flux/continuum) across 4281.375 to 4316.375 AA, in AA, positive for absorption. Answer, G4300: 3.1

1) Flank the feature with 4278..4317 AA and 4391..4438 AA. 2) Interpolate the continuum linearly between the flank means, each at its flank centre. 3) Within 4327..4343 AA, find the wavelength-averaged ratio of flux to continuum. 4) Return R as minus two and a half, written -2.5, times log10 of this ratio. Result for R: -0.21 mag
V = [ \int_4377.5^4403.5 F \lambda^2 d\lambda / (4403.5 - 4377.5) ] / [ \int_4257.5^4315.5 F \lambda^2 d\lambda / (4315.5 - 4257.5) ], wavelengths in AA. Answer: 1.24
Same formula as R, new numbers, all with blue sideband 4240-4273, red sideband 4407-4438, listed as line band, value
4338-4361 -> -0.10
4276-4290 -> 0.05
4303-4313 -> 0.09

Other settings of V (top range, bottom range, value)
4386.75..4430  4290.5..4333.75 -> 1.11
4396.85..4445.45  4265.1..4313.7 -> 1.15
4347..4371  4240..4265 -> 1.18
